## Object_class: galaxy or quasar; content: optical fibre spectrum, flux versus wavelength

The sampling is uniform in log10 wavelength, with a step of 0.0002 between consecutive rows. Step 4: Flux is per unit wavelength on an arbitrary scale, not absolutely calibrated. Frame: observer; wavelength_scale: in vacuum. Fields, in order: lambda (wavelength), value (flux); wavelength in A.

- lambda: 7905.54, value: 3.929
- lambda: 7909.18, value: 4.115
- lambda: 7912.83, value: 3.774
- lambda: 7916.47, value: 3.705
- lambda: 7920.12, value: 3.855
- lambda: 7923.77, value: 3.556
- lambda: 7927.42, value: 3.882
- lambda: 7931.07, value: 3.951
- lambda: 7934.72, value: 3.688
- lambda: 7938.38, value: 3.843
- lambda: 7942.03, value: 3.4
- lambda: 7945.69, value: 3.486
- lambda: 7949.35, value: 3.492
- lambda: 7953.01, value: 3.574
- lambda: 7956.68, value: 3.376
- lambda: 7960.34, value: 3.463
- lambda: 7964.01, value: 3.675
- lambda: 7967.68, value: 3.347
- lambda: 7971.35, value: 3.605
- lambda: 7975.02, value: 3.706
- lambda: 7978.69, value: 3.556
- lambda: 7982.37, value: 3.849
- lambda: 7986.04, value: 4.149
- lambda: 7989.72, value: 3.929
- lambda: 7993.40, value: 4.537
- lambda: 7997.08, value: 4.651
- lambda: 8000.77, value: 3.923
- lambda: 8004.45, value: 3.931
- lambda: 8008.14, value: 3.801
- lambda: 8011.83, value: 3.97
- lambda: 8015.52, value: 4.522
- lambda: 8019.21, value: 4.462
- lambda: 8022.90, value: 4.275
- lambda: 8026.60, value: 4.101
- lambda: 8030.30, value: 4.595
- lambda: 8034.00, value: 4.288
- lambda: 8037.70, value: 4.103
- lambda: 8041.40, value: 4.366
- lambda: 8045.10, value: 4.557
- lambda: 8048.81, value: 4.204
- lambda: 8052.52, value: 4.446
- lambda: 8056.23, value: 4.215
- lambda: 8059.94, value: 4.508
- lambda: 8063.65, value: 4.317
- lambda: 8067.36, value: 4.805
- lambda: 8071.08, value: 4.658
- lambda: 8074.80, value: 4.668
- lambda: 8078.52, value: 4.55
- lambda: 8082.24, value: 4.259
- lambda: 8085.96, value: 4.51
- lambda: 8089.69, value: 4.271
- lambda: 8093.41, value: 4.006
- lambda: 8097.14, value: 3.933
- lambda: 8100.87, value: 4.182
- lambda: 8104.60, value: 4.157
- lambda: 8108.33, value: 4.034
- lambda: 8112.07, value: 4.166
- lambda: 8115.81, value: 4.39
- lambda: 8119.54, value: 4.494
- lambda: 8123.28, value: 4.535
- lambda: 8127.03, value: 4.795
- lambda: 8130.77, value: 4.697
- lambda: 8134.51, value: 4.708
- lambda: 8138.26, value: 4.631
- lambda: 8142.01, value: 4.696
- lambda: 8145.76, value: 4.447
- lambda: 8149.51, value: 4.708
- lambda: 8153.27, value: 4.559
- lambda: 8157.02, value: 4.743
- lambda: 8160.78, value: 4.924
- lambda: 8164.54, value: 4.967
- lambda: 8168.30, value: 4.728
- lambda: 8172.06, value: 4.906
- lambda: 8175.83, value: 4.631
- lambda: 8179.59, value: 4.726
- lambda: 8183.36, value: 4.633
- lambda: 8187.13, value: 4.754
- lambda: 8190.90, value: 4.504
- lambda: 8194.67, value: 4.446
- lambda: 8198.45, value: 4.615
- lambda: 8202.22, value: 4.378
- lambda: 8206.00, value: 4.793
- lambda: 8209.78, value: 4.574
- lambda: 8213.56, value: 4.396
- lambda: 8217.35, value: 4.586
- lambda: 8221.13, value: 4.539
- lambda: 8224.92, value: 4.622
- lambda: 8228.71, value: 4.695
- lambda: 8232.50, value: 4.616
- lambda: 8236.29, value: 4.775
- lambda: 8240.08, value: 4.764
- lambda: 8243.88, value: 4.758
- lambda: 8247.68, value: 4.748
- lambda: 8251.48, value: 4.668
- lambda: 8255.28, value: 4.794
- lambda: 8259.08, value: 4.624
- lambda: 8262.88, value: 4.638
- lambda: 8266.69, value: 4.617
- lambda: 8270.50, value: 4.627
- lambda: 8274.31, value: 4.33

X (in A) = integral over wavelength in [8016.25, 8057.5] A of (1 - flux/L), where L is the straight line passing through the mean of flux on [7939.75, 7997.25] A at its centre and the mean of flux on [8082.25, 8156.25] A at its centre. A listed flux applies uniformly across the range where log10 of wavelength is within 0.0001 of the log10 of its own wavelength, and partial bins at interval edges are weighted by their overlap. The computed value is -3.1 A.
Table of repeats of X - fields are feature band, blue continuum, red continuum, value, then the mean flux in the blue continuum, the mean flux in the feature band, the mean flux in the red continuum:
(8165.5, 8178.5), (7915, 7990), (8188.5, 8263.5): -0.97 A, 3.67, 4.77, 4.63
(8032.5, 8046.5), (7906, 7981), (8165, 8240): -1.05 A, 3.66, 4.32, 4.64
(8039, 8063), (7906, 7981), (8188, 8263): -2.06 A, 3.66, 4.37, 4.63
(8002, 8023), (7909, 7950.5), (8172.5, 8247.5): -0.82 A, 3.72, 4.15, 4.63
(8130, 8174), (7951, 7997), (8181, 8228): -3.37 A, 3.77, 4.73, 4.57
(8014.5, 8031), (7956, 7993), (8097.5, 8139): -1.78 A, 3.71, 4.37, 4.41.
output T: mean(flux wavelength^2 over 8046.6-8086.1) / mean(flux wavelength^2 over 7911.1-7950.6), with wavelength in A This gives 1.2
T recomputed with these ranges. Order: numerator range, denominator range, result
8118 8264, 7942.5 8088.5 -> 1.18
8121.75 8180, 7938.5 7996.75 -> 1.33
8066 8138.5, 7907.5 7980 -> 1.26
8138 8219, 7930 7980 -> 1.37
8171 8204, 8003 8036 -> 1.14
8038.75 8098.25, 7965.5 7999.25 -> 1.14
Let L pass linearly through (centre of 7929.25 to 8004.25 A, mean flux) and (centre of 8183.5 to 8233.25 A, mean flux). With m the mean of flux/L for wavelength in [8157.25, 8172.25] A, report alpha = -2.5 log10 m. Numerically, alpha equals -0.10 mag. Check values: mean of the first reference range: 3.76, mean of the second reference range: 4.58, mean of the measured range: 4.86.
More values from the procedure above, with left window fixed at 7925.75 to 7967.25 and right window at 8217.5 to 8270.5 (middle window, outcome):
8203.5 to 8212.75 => -0.019 mag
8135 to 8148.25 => -0.073 mag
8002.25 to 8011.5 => -0.016 mag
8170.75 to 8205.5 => -0.035 mag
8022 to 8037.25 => -0.103 mag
